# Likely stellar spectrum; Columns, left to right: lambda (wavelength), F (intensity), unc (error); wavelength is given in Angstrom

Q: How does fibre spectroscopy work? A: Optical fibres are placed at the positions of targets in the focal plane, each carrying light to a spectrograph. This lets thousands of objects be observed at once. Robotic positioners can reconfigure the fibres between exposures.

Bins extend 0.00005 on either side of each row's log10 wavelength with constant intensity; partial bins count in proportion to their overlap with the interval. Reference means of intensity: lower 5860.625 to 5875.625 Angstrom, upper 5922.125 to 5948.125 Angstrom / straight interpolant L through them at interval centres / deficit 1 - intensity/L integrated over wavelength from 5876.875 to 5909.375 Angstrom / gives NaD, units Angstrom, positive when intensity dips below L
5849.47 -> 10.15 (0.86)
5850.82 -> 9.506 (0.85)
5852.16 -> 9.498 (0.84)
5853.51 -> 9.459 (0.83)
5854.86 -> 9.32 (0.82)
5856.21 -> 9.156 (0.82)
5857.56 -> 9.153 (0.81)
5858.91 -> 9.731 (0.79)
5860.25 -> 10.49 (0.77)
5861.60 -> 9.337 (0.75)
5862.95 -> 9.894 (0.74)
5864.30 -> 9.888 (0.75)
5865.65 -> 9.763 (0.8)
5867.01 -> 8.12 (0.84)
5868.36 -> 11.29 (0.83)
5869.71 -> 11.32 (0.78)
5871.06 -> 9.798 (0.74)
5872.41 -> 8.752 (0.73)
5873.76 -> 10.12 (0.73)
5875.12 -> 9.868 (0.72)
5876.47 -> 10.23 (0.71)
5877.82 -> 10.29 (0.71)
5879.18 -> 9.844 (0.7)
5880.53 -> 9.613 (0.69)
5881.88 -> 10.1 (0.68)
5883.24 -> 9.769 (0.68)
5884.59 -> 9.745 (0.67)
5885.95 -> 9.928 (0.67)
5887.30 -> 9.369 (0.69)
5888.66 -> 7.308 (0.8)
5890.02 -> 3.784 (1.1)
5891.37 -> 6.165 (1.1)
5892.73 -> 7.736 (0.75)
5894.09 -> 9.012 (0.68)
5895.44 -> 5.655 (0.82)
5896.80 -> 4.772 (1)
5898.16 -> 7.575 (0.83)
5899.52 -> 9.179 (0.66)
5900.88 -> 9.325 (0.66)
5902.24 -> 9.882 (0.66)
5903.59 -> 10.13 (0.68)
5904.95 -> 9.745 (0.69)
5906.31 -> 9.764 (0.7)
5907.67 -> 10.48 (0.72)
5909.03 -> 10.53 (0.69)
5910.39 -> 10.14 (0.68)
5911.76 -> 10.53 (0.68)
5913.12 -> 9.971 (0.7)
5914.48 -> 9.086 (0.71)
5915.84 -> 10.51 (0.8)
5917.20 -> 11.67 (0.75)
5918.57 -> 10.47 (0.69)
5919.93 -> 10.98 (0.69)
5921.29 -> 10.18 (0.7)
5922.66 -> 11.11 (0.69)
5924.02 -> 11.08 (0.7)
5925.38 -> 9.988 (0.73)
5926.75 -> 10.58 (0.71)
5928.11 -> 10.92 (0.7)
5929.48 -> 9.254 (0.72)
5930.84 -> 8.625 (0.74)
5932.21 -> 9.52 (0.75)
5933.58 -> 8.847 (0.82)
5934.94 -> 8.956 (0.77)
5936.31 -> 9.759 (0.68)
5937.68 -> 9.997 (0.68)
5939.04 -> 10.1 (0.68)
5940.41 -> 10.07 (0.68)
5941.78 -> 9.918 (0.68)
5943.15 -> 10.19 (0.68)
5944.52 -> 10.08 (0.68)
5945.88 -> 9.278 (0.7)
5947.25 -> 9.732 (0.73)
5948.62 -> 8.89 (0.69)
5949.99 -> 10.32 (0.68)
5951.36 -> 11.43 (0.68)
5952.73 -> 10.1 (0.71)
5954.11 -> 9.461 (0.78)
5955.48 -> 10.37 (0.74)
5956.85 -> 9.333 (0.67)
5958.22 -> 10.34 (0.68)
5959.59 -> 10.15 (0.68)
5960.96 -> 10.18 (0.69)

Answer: 3.7 Angstrom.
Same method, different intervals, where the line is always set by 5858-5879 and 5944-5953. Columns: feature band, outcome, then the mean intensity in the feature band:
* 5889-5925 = 2.70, 9.2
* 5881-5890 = 0.87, 8.96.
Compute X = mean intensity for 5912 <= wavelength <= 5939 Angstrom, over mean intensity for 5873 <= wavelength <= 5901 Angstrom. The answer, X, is 1.18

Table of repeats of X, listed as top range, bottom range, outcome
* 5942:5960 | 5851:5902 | 1.10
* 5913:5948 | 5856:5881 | 1.02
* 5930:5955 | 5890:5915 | 1.12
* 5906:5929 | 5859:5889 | 1.07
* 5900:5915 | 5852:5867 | 1.04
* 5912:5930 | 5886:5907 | 1.30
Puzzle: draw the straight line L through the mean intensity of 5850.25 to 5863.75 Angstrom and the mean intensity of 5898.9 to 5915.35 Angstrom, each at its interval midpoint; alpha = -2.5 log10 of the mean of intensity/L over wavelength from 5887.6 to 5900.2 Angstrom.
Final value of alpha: 0.388 mag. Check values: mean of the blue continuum 9.56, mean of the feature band 6.87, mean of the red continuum 9.91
